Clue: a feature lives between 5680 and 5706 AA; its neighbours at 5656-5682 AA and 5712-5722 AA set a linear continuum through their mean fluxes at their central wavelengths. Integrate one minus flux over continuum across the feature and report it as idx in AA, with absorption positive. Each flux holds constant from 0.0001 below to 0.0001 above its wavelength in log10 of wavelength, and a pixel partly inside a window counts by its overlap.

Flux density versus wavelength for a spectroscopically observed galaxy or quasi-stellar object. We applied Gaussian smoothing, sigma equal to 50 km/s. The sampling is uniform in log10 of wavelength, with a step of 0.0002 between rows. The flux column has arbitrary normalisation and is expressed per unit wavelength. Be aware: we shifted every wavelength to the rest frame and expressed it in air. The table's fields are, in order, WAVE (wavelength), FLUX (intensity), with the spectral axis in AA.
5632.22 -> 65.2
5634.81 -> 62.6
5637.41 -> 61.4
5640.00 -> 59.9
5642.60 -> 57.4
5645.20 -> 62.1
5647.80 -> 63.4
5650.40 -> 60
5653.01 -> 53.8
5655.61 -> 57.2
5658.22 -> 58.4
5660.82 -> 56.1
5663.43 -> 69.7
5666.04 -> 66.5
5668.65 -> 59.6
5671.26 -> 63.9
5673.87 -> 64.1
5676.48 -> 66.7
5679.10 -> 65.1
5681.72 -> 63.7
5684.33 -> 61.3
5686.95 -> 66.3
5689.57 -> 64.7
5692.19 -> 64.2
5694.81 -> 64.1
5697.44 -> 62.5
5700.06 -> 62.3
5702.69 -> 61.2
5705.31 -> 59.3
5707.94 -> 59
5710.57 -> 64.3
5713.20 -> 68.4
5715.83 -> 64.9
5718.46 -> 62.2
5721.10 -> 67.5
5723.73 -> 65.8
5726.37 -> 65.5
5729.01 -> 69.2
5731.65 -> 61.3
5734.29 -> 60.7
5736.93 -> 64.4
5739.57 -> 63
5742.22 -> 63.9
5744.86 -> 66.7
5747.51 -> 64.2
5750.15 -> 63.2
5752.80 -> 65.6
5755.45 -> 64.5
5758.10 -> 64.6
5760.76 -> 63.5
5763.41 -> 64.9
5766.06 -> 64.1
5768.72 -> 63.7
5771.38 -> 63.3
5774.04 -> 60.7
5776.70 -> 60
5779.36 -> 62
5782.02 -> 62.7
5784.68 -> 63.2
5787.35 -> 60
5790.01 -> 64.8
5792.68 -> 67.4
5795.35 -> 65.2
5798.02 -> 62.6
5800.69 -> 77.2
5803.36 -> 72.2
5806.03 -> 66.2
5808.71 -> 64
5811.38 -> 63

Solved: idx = 0.53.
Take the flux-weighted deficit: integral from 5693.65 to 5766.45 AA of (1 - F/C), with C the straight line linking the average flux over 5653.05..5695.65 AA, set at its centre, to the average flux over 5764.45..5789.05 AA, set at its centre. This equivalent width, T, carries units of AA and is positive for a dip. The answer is -1.6 AA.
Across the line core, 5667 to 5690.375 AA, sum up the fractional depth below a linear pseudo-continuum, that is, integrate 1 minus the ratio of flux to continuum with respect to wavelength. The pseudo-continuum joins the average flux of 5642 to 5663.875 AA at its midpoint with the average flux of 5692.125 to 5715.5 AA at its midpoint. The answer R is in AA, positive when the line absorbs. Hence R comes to -1.1 AA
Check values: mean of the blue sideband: 59.5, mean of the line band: 64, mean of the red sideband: 62.8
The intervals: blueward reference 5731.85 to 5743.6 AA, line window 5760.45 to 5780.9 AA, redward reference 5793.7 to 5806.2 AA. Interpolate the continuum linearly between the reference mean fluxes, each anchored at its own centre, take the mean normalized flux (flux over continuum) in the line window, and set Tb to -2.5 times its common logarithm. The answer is 0.06 mag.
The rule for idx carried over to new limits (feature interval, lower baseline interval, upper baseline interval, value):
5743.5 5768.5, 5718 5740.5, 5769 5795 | -0.36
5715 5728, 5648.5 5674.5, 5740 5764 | -0.41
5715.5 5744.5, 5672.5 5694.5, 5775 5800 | -0.20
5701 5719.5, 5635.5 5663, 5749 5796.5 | -0.40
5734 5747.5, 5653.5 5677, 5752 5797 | -0.21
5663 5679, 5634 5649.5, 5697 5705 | -0.91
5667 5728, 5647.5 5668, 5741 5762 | -1.60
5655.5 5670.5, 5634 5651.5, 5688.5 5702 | 0.06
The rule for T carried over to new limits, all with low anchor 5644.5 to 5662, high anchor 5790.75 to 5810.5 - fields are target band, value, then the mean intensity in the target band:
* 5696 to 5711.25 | 0.09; 61.3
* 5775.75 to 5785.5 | 0.65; 62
